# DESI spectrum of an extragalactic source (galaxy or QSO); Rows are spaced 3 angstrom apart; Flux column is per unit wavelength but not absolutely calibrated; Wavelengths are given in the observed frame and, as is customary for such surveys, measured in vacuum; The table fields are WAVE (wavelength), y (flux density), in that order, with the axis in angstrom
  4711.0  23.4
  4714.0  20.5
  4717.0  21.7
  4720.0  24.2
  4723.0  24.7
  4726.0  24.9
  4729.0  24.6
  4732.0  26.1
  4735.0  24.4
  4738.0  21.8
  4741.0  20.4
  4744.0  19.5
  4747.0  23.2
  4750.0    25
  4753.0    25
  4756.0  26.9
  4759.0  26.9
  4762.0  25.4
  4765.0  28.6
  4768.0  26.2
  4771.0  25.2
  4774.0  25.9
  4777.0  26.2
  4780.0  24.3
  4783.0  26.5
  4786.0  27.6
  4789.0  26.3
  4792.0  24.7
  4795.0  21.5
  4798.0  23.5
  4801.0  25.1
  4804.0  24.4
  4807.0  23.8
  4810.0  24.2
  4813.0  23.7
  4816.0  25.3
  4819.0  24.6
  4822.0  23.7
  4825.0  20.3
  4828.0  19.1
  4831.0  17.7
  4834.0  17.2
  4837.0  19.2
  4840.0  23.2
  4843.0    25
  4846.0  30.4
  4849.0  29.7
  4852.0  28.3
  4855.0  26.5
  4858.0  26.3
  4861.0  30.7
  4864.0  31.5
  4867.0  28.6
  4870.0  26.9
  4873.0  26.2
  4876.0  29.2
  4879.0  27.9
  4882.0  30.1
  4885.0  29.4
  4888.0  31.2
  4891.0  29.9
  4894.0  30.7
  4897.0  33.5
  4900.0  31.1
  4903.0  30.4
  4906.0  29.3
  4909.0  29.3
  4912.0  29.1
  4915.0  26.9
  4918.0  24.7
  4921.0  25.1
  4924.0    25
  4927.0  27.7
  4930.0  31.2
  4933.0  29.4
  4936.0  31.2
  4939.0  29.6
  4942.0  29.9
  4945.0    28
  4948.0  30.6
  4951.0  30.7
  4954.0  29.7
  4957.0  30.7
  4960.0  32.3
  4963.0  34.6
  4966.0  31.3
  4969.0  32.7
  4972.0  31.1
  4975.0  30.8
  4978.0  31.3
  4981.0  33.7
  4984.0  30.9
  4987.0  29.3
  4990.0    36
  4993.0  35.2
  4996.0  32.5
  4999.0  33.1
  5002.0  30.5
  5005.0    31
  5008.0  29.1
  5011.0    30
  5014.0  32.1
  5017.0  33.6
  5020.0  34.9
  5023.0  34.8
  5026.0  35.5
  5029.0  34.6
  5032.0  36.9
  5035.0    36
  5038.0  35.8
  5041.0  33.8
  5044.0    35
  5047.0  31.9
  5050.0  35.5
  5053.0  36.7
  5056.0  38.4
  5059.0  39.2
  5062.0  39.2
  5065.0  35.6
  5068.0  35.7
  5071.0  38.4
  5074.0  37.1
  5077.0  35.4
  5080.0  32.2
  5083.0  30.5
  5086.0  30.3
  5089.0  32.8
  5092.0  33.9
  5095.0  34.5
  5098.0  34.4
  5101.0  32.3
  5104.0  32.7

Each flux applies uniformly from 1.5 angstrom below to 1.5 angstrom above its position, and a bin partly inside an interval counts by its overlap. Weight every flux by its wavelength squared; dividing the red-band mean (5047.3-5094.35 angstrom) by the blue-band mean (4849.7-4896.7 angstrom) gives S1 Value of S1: 1.32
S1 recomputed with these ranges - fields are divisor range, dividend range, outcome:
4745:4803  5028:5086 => 1.57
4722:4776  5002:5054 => 1.53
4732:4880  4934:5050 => 1.40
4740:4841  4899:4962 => 1.30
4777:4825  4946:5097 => 1.50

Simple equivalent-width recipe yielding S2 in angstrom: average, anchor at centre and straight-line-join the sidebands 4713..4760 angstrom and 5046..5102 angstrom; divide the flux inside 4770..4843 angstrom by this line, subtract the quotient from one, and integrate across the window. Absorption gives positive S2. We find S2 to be 7.05 angstrom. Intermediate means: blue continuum 23.7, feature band 23.5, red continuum 35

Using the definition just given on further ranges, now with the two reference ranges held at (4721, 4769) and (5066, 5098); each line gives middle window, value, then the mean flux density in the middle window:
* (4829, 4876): 3.1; 25.9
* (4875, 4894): -0.8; 29.7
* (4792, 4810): 1.6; 23.8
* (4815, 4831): 2.8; 22.1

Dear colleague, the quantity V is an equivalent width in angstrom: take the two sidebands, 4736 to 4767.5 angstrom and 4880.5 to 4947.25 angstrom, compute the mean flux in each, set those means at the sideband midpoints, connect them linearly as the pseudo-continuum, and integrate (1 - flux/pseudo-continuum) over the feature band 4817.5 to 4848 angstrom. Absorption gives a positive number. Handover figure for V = 5.3 angstrom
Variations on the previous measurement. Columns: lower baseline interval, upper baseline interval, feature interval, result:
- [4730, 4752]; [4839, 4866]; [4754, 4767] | -1.6 angstrom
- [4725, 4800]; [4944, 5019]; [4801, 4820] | 1.4 angstrom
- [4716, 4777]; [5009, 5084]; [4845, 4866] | -0.4 angstrom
